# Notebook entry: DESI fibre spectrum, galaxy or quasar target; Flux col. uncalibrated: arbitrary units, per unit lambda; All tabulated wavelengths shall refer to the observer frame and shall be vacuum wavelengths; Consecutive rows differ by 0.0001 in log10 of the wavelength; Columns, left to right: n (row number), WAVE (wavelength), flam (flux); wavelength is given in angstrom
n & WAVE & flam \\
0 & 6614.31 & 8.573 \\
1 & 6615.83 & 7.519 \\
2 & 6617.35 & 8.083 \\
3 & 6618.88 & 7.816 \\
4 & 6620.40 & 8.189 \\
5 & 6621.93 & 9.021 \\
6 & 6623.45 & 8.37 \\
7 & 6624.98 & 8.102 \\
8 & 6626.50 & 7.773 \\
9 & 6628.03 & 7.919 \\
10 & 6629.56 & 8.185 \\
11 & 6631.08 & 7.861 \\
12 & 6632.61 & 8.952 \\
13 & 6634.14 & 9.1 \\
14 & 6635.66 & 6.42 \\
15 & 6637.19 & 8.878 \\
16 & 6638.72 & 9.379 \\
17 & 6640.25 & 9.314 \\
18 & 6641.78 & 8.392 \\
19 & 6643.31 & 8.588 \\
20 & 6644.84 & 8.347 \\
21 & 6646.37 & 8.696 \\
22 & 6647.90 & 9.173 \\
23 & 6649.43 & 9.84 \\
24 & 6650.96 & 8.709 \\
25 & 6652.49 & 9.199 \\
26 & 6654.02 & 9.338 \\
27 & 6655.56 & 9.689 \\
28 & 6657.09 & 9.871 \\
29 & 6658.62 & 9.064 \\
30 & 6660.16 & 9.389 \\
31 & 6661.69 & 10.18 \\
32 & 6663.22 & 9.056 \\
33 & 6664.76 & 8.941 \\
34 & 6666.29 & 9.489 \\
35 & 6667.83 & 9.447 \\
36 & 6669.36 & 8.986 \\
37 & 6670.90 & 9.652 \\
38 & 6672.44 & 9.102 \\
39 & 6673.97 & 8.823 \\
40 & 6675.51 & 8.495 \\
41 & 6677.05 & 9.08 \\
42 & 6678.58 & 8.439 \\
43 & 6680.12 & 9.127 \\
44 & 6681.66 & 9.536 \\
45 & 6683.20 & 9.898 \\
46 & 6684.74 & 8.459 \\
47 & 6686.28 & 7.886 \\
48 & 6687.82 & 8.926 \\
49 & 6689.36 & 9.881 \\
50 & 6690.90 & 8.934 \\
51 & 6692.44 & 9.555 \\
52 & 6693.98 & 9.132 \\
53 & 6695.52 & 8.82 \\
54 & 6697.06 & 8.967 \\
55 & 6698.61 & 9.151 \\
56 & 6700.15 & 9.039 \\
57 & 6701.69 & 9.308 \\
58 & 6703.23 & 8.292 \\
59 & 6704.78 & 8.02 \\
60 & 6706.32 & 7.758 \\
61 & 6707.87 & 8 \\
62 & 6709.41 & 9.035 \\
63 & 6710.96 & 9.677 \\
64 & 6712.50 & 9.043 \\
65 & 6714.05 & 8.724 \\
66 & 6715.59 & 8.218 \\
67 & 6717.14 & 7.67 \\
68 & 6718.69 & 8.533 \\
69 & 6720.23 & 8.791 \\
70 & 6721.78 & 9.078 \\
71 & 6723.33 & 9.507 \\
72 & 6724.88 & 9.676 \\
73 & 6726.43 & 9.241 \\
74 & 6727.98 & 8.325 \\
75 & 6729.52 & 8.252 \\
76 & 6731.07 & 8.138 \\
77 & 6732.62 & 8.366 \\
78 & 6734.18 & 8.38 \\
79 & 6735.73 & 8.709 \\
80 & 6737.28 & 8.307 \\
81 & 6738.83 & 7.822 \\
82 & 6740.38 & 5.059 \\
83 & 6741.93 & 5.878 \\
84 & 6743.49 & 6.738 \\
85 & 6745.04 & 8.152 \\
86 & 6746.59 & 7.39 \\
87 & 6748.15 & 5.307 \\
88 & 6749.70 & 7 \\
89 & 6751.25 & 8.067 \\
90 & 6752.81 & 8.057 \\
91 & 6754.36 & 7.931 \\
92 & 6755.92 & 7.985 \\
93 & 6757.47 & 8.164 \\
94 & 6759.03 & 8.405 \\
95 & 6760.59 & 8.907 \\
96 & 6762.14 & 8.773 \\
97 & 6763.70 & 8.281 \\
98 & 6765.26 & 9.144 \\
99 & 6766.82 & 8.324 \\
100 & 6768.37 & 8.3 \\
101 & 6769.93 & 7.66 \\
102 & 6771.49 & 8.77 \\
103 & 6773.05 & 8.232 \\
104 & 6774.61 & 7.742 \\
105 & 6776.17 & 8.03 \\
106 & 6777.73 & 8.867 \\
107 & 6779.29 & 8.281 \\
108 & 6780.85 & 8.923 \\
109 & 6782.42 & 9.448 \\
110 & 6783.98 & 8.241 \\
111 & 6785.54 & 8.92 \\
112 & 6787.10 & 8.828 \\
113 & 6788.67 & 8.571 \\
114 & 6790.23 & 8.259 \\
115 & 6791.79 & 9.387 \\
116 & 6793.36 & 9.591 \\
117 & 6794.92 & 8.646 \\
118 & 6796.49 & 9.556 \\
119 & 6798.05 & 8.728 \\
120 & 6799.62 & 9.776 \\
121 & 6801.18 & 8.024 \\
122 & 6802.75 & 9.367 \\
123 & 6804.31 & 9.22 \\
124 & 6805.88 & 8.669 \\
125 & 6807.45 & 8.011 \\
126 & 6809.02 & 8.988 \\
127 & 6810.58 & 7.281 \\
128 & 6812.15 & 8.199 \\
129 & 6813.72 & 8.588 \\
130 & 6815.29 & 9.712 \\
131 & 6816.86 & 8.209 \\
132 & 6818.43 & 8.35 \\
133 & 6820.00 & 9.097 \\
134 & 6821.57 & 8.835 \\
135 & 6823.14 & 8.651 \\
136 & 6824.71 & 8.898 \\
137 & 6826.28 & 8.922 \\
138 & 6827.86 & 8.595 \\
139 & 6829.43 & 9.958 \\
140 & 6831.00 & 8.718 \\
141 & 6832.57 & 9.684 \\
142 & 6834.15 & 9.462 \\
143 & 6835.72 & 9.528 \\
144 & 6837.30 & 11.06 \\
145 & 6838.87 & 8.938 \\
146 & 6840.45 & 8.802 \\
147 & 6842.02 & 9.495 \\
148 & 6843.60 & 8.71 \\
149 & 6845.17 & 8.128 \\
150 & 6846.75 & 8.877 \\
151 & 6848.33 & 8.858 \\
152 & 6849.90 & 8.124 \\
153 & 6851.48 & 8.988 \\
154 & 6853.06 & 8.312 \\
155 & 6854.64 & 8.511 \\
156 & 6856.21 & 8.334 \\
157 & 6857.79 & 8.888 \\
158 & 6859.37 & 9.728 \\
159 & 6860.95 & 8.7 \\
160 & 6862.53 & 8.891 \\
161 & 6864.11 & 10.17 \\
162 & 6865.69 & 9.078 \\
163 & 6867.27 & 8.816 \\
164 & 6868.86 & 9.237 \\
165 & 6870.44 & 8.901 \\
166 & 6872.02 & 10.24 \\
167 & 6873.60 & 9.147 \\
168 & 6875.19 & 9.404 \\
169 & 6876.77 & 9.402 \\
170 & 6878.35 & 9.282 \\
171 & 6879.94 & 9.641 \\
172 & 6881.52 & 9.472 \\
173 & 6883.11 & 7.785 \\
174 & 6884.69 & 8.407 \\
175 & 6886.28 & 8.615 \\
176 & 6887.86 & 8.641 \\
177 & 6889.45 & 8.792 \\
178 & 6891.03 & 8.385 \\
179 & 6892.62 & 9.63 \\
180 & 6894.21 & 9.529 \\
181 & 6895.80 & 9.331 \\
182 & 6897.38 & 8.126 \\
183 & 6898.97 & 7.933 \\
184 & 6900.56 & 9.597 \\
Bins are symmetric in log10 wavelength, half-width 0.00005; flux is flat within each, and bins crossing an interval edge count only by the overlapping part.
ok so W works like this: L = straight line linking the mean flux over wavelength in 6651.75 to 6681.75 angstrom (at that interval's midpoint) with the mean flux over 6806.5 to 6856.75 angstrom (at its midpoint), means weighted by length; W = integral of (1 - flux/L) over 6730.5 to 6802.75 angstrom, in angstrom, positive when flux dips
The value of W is 6.1 angstrom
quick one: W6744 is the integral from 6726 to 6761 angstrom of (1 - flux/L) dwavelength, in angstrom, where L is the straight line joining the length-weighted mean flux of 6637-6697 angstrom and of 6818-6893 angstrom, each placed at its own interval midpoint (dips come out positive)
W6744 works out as 5.18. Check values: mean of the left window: 9.12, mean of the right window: 9.02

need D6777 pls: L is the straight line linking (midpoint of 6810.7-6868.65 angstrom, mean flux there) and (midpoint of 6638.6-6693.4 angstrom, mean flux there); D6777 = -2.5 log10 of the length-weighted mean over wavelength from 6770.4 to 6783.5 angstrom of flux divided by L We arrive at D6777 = 0.06 mag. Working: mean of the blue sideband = 9.13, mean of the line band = 8.51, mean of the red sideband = 8.95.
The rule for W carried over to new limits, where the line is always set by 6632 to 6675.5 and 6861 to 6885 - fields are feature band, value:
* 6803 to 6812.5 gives 0.7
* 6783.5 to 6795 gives 0.4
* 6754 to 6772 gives 1.4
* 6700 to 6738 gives 1.9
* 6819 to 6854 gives 0.6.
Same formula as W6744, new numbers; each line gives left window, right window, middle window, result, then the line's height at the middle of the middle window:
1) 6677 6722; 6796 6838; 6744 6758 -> 2.13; 8.88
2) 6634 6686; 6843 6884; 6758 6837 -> 2.13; 9.01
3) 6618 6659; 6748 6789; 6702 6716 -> -0.15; 8.47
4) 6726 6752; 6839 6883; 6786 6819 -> -1.75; 8.33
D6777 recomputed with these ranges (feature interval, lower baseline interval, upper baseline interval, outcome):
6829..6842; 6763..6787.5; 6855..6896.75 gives -0.08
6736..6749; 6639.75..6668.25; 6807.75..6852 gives 0.29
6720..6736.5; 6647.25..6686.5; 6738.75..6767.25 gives -0.09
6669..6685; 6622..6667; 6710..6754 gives -0.06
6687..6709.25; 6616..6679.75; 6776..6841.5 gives 0.00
